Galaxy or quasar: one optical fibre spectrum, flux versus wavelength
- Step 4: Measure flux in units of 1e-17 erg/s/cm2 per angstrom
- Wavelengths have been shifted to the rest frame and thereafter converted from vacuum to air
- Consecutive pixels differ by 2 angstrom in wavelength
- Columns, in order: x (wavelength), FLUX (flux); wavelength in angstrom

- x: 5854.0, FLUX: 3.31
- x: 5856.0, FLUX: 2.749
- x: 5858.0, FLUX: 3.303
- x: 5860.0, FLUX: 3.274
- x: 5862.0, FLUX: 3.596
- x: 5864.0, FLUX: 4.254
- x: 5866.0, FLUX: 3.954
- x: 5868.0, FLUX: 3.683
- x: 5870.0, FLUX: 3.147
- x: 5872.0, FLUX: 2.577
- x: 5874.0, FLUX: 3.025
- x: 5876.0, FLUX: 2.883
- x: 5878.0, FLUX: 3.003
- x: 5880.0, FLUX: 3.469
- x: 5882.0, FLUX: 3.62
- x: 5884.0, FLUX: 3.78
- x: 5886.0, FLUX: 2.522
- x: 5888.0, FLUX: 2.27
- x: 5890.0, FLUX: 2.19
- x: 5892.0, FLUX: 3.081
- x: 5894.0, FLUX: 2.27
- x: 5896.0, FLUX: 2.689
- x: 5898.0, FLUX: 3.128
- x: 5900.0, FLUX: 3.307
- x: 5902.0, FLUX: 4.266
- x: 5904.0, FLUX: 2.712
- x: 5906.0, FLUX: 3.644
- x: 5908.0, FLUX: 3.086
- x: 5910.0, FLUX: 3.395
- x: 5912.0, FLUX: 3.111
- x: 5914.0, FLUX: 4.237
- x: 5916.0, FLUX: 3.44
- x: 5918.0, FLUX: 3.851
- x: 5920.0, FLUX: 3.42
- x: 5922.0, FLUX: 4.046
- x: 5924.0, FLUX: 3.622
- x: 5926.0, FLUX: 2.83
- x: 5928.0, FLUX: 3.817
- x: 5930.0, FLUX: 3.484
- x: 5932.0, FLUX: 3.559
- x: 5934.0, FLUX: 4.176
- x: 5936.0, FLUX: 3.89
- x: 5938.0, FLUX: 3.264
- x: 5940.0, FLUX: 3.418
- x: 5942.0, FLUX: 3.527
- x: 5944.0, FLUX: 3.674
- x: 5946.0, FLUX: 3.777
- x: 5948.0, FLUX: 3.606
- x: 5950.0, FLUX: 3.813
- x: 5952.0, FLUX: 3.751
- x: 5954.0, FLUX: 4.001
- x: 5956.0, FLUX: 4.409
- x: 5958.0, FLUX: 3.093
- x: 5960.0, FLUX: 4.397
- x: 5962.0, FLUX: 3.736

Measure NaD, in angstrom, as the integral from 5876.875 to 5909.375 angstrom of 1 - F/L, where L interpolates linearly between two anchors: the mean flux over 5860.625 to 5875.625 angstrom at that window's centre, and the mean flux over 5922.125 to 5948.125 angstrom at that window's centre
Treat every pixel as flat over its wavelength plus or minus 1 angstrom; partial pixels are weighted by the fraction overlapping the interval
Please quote 3.99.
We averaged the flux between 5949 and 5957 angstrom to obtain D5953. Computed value 3.99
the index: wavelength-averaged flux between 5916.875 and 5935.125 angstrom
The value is 3.65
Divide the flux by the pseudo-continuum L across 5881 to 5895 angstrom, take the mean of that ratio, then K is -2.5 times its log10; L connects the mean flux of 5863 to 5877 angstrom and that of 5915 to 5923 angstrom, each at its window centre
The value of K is 0.228 mag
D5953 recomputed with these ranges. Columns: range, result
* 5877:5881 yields 3.24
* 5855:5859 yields 3.03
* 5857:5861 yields 3.29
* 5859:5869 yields 3.75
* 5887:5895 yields 2.45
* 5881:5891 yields 2.88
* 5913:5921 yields 3.74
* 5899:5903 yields 3.79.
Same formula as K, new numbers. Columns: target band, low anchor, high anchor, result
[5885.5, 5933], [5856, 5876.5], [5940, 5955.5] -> 0.10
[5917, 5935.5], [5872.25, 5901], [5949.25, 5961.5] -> -0.05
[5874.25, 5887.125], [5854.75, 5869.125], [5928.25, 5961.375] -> 0.13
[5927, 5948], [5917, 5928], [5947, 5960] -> 0.01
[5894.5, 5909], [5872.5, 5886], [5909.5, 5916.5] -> 0.07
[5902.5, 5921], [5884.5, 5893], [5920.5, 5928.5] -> -0.08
